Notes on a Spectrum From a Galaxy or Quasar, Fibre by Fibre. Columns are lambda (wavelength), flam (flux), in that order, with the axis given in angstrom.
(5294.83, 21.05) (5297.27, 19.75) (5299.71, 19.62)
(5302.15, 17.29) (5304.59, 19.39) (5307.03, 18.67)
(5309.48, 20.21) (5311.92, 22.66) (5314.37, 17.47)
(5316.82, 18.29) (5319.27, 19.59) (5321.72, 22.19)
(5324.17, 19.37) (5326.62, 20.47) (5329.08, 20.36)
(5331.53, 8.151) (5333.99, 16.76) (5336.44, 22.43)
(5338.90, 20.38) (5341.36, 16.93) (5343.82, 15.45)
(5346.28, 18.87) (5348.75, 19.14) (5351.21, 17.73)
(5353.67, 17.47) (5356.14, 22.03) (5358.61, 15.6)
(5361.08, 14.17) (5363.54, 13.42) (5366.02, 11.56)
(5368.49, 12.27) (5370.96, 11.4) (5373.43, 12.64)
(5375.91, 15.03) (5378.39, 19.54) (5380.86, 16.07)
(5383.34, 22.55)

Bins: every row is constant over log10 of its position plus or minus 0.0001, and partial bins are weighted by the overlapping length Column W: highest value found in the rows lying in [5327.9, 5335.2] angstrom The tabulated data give 20.36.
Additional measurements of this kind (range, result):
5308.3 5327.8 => 22.66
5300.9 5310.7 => 20.21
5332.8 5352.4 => 22.43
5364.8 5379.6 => 19.54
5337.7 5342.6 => 20.38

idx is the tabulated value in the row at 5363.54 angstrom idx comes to 13.42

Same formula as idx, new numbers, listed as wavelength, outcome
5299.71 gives 19.62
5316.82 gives 18.29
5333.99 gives 16.76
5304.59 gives 19.39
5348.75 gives 19.14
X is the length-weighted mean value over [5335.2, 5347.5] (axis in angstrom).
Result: 18.8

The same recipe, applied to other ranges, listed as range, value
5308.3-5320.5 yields 19.6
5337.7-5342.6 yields 18.6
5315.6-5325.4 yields 19.9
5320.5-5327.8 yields 20.7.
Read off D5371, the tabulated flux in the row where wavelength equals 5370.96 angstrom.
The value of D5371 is 11.4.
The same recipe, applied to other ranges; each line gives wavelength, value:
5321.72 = 22.19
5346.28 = 18.87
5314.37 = 17.47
